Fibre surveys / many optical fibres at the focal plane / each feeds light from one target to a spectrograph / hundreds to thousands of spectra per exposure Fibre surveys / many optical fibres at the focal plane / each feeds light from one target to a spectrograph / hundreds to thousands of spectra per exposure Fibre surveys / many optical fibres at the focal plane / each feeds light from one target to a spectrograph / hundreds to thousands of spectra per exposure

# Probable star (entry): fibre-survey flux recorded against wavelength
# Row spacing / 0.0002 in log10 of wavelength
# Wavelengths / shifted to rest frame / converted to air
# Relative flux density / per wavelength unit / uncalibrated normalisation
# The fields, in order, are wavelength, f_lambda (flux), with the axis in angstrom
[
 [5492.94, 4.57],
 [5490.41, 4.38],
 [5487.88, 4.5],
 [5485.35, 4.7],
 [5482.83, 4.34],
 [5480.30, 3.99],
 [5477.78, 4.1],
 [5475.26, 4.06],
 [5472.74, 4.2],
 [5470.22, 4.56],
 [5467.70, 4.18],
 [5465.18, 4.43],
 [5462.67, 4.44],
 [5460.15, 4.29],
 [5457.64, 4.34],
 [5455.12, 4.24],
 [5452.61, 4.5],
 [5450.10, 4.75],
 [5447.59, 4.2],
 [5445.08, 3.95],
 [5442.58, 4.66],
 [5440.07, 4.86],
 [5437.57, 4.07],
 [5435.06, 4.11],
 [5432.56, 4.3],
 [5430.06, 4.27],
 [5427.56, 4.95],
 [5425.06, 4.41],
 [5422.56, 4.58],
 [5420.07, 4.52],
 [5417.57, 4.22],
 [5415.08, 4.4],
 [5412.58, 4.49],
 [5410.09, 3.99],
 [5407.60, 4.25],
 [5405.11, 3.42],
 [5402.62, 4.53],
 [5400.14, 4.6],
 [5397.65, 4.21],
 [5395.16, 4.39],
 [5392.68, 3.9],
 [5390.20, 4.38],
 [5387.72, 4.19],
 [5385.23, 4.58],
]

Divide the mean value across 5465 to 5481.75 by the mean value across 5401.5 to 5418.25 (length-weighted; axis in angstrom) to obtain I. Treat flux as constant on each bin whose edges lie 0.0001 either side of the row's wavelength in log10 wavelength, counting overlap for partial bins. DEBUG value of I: 1.01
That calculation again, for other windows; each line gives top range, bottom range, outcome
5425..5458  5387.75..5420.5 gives 1.04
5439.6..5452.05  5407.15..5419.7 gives 1.04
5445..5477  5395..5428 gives 1.00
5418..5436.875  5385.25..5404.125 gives 1.02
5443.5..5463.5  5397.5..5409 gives 1.03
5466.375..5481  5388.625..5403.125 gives 0.97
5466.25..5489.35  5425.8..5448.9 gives 0.98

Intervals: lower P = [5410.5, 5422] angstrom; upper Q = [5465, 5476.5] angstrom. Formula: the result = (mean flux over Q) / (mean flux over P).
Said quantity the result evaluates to 0.97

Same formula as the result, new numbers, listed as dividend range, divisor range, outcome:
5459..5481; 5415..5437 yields 0.97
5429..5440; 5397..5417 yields 1.01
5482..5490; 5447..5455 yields 1.01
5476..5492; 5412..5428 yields 0.97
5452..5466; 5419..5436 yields 0.98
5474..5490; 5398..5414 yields 1.02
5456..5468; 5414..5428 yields 0.97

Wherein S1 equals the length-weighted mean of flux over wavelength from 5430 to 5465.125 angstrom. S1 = 4.36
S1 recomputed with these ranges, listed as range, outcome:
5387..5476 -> 4.33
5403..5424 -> 4.25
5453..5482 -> 4.26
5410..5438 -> 4.38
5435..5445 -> 4.41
